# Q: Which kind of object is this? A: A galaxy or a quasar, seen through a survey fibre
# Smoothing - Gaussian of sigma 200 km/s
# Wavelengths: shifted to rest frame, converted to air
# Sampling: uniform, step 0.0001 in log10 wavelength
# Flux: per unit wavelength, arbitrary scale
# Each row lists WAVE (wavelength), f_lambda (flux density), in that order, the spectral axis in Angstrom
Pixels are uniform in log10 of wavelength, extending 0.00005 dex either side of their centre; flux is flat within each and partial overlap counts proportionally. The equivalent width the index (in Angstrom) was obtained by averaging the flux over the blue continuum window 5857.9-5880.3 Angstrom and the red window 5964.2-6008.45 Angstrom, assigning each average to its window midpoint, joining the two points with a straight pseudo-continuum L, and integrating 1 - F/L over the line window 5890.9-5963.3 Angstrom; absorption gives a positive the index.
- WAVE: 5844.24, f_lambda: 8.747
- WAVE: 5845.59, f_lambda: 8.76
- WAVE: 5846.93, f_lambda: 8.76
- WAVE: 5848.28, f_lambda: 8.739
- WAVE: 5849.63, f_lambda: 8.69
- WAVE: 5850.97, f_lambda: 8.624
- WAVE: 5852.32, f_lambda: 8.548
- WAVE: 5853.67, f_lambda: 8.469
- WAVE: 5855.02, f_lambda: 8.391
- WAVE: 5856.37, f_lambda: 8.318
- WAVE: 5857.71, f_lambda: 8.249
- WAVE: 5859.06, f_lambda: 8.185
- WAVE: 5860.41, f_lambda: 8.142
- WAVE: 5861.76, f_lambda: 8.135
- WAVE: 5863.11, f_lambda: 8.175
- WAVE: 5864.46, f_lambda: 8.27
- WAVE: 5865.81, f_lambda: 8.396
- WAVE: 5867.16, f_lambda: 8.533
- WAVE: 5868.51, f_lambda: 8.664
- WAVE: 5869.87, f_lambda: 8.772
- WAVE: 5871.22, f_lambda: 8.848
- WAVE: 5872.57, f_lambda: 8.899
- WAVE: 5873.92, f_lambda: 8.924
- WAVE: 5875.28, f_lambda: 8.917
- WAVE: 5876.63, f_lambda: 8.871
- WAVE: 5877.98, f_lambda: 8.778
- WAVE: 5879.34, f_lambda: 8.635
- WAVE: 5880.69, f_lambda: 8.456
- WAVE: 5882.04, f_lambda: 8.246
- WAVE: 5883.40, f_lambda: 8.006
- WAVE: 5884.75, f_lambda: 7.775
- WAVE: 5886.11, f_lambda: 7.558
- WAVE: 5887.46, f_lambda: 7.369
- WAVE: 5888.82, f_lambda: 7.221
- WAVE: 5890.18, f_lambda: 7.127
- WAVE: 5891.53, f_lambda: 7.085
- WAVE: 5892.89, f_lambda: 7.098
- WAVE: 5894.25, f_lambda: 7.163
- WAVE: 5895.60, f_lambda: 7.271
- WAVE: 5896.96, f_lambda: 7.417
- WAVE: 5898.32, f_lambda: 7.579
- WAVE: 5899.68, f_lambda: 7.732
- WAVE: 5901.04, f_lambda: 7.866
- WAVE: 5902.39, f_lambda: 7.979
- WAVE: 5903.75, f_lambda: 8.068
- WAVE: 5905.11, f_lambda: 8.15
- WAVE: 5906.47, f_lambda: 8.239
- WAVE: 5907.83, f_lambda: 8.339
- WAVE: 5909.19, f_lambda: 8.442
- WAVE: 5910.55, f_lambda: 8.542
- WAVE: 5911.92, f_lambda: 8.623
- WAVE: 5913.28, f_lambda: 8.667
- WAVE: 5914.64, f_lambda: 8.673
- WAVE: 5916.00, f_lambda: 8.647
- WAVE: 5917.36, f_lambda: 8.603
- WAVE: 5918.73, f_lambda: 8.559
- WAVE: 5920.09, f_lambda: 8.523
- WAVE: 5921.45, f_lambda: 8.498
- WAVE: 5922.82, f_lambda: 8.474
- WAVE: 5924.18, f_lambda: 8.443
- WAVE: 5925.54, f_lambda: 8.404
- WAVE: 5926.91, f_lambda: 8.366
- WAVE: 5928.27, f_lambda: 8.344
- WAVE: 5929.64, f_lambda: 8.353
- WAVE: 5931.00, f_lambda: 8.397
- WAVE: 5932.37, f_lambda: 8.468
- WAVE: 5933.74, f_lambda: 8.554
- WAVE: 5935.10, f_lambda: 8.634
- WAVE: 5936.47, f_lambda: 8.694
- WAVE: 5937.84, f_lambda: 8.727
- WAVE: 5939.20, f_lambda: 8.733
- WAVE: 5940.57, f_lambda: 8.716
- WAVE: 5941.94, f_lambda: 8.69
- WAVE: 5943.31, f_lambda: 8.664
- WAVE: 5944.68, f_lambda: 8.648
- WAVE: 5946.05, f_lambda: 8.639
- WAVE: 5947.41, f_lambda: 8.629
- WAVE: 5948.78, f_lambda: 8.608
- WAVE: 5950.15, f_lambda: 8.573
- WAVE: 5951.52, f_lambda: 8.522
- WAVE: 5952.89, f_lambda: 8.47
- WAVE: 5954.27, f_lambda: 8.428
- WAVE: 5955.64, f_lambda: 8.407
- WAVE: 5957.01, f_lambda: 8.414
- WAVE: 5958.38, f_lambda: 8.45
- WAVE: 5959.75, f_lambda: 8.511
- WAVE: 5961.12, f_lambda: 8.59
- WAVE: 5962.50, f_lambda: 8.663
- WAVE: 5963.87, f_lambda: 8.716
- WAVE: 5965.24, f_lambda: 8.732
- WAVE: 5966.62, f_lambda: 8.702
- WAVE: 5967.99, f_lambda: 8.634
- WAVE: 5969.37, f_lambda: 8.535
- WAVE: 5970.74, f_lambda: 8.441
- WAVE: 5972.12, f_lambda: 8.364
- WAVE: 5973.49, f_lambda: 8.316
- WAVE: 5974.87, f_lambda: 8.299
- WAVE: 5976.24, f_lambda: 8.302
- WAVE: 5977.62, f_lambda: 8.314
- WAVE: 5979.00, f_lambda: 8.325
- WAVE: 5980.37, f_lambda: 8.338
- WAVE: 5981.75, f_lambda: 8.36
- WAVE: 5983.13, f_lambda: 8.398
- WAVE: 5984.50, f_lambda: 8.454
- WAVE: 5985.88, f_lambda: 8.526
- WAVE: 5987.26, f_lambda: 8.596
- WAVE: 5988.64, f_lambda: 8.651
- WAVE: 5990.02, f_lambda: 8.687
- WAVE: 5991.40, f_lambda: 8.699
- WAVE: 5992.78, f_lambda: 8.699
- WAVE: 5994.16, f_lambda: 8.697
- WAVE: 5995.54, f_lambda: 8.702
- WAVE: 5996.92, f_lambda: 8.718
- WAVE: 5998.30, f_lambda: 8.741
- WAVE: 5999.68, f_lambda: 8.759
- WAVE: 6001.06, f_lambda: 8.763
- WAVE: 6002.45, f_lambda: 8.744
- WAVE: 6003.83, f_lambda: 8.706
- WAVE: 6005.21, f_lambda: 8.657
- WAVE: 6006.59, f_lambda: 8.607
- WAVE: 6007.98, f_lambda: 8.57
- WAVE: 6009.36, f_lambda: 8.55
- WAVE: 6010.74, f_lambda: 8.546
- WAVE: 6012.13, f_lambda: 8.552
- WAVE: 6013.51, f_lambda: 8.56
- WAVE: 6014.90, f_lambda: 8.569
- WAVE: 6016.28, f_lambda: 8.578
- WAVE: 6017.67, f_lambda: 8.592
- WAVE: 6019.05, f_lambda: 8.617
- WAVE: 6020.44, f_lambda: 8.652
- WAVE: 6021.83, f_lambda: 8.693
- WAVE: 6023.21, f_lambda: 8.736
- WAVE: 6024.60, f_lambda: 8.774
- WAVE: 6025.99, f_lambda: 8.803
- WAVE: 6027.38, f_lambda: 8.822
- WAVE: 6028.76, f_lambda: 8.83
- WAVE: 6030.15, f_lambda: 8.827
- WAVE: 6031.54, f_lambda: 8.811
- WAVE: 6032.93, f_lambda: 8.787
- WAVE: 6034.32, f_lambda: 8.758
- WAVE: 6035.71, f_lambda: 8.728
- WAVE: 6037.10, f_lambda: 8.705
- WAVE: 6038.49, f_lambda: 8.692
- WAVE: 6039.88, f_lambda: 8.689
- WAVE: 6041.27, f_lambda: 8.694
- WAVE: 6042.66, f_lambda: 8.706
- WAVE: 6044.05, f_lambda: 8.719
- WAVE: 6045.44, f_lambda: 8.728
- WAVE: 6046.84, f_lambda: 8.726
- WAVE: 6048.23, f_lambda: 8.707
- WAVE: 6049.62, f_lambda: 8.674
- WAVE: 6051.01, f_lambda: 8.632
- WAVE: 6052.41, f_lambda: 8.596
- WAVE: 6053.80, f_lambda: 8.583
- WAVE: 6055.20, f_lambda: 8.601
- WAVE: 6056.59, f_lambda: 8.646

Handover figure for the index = 1.87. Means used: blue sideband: 8.56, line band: 8.34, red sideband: 8.56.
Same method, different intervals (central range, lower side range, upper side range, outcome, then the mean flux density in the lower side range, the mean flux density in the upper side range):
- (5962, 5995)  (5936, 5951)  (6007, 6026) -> 0.48 Angstrom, 8.67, 8.62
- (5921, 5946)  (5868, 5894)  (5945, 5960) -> -0.37 Angstrom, 8.15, 8.52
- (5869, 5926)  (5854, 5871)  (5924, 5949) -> 1.90 Angstrom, 8.37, 8.57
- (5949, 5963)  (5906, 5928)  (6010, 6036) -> 0.11 Angstrom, 8.5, 8.7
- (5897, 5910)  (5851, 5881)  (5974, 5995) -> 0.76 Angstrom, 8.53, 8.49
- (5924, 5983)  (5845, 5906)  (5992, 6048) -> -0.41 Angstrom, 8.17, 8.7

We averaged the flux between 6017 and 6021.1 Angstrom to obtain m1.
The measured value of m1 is 8.62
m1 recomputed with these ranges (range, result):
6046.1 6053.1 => 8.66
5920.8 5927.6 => 8.44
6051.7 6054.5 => 8.57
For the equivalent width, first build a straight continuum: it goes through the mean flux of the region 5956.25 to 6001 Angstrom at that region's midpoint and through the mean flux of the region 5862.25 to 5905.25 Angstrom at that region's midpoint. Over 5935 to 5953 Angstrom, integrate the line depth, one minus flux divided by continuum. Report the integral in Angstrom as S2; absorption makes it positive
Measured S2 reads -0.6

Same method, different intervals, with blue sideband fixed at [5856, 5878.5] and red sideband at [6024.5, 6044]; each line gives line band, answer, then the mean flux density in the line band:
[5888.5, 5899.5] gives 1.7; 7.27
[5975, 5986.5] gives 0.4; 8.38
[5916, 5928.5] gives 0.2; 8.48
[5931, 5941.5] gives 0.0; 8.63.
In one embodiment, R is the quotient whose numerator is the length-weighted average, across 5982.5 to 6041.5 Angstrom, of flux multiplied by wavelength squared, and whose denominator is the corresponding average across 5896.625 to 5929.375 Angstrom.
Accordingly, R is 1.1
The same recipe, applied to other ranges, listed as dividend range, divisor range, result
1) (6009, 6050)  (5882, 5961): 1.09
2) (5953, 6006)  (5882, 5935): 1.08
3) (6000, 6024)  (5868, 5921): 1.10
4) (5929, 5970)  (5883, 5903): 1.17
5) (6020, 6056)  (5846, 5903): 1.13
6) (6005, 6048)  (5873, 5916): 1.13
